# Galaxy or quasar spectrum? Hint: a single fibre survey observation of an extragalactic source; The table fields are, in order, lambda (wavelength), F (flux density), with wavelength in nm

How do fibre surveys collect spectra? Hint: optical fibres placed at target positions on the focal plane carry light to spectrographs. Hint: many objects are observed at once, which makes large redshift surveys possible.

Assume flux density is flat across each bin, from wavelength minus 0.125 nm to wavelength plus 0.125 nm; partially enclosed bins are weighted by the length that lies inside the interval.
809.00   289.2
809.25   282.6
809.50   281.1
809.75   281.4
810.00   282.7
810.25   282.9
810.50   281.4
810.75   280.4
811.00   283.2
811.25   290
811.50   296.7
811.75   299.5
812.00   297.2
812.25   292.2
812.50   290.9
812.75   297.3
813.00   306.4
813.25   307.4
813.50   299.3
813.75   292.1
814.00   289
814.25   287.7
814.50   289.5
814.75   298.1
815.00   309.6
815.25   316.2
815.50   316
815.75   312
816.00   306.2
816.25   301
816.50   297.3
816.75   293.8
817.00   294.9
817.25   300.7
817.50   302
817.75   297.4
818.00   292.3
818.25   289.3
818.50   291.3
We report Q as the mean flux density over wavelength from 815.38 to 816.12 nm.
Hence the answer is 311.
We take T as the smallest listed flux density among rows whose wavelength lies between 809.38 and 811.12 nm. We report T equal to 280.4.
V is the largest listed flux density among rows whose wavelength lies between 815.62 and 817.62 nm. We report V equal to 312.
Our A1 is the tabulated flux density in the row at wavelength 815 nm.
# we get 309.6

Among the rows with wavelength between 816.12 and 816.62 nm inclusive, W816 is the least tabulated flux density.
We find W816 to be 297.3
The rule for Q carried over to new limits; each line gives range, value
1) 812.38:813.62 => 300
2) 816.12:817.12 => 297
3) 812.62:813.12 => 302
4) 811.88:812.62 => 293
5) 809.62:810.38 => 282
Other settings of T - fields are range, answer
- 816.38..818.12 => 292.3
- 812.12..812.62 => 290.9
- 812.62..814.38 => 287.7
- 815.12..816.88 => 293.8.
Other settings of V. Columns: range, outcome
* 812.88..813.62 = 307.4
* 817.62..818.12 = 297.4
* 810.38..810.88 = 281.4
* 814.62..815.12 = 309.6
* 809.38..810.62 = 282.9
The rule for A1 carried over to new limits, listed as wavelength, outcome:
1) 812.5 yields 290.9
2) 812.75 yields 297.3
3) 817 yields 294.9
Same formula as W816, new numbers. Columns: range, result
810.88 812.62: 283.2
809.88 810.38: 282.7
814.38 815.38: 289.5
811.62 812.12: 297.2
